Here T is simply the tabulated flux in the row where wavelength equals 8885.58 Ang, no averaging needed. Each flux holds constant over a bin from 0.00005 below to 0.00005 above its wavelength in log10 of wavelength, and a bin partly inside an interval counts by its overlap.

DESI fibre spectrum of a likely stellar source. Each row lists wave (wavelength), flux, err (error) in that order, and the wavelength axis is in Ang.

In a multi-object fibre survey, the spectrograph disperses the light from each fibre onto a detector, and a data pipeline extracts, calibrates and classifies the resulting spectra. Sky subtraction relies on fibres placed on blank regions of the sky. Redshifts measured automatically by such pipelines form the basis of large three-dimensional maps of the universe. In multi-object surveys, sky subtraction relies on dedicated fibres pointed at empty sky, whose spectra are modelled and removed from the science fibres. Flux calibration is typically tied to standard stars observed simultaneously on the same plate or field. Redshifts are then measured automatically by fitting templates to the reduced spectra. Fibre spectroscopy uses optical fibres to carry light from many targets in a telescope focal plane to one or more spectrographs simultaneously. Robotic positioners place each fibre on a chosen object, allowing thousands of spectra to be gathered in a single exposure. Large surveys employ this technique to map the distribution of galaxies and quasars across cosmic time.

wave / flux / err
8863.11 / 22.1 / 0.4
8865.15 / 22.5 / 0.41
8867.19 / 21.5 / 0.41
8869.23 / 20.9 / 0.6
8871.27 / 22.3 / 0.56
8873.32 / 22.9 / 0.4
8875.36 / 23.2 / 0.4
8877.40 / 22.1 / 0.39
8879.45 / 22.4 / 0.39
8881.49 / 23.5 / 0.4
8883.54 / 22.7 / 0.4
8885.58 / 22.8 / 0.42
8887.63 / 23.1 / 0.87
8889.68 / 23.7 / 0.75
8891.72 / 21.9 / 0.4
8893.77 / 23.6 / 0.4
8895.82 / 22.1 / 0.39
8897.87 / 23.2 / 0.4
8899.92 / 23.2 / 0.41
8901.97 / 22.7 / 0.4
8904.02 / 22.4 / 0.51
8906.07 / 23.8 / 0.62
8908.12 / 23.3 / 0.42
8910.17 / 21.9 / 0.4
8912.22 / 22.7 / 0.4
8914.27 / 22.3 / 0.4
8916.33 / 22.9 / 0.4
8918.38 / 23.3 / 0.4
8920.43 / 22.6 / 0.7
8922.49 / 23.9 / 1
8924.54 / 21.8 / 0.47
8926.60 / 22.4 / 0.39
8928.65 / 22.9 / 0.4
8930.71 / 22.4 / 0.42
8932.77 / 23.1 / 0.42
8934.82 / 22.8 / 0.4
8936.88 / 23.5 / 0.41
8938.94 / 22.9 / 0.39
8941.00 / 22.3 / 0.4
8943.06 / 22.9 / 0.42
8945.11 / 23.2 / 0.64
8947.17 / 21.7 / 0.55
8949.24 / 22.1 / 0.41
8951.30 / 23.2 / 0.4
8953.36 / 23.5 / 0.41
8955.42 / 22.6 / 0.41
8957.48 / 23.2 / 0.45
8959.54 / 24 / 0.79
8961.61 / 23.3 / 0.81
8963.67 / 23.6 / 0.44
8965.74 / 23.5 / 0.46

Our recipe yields 22.8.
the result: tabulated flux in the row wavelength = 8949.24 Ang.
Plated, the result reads 22.1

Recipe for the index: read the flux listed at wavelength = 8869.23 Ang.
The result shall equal 20.9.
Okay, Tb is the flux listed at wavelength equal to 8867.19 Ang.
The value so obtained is 21.5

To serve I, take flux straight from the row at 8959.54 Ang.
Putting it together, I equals 24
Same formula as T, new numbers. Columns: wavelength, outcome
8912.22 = 22.7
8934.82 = 22.8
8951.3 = 23.2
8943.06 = 22.9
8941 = 22.3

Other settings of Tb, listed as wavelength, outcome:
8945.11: 23.2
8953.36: 23.5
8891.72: 21.9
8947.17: 21.7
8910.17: 21.9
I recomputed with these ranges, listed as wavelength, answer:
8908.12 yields 23.3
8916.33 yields 22.9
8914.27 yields 22.3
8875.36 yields 23.2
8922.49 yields 23.9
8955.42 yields 22.6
